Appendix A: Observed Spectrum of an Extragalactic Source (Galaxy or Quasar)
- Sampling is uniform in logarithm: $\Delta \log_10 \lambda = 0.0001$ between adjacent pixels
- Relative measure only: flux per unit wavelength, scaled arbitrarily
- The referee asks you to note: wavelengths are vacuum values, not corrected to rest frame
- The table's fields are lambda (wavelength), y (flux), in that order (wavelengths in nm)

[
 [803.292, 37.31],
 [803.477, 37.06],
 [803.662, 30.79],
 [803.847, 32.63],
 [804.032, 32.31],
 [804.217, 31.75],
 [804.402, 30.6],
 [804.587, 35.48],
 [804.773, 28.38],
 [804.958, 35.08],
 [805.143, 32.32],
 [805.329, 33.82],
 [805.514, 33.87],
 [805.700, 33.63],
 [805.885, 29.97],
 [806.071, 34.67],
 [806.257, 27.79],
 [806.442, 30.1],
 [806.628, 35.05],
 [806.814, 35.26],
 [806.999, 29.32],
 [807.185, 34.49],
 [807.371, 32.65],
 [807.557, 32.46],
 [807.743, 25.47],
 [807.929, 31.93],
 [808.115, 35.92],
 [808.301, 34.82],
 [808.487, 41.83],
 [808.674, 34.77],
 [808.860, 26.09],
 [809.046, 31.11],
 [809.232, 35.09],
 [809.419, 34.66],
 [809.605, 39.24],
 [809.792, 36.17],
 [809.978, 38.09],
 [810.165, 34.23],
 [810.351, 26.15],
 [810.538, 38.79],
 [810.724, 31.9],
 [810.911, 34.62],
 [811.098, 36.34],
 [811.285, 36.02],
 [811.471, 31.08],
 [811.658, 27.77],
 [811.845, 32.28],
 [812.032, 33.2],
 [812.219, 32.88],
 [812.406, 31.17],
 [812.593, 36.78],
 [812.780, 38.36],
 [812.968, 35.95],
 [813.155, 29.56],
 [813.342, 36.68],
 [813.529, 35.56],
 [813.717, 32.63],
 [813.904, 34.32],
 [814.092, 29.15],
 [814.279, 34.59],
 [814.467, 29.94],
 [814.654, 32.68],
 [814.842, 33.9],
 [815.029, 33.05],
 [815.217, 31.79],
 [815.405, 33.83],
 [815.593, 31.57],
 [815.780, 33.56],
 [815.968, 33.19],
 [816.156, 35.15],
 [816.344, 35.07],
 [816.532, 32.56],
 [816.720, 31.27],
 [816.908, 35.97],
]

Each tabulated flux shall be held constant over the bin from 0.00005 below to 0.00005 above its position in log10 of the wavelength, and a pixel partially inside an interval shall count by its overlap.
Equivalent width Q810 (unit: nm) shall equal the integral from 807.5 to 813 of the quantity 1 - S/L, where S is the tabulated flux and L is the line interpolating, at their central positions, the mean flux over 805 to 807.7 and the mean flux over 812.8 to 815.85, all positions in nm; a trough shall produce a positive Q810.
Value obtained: -0.17 nm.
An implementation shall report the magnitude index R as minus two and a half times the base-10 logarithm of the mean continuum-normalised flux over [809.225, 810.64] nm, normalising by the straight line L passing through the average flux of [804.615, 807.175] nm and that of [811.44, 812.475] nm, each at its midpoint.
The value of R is -0.11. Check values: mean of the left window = 32.4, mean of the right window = 31.4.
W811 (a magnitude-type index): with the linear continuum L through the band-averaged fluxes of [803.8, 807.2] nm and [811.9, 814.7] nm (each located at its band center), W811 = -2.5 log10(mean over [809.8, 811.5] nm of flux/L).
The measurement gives -0.04 mag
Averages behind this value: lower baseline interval 32.4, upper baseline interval 33.6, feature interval 34.4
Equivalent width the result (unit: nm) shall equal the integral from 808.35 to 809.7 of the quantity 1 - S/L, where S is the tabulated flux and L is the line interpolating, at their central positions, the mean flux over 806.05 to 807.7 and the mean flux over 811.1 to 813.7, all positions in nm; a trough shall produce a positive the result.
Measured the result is -0.081 nm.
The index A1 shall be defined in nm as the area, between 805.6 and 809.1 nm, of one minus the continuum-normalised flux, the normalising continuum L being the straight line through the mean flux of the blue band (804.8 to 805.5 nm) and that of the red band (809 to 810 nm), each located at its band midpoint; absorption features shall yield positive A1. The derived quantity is 0.21 nm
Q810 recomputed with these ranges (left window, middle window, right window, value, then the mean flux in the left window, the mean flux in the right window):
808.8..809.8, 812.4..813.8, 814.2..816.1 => -0.07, 33.8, 32.8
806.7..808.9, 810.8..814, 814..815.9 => -0.11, 33.1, 32.4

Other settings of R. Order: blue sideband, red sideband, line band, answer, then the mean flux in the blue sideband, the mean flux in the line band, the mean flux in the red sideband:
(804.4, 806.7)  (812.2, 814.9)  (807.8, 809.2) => -0.025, 32.4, 33.6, 33.6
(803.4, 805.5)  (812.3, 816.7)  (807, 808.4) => 0.021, 32.8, 32.4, 33.5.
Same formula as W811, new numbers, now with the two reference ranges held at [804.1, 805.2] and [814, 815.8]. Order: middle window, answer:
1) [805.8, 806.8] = 0.02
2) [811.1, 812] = 0.00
